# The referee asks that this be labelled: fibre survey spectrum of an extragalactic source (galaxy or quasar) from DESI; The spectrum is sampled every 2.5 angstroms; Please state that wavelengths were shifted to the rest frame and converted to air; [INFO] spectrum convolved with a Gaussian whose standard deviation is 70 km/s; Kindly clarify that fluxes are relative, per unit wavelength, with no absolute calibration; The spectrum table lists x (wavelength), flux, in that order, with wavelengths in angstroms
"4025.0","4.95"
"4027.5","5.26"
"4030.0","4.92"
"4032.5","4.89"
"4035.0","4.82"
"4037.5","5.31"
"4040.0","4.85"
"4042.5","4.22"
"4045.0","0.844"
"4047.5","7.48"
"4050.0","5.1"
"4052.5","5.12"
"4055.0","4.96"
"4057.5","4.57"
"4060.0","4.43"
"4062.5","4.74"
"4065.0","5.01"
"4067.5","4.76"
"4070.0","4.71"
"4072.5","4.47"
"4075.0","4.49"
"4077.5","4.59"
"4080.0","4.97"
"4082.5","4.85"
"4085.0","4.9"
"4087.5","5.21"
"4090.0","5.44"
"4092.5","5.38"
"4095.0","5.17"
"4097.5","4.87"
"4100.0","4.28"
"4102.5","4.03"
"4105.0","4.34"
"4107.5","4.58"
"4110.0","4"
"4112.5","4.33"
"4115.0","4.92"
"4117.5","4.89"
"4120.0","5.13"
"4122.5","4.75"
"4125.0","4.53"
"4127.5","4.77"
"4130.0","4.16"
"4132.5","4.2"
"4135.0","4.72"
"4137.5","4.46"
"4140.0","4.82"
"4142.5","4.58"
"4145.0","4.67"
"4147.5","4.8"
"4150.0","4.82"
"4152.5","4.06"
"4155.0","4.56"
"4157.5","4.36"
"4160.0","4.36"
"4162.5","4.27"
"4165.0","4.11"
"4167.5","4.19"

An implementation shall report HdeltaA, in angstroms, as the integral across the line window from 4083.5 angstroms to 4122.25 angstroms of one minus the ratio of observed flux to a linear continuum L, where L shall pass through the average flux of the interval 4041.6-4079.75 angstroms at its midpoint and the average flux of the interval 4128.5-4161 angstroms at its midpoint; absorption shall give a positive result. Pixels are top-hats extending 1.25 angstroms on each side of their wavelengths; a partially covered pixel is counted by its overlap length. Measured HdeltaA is -1.6 angstroms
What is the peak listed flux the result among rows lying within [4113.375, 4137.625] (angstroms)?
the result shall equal 5.13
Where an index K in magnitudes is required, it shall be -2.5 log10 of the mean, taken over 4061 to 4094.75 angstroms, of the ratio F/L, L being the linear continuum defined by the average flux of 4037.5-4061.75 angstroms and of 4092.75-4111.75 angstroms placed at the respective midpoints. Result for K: -0.07 mag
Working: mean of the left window 4.66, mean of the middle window 4.89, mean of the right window 4.51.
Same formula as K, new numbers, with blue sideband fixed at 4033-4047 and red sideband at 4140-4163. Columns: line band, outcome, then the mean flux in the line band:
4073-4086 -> -0.10 mag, 4.74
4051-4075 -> -0.11 mag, 4.74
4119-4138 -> -0.03 mag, 4.59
